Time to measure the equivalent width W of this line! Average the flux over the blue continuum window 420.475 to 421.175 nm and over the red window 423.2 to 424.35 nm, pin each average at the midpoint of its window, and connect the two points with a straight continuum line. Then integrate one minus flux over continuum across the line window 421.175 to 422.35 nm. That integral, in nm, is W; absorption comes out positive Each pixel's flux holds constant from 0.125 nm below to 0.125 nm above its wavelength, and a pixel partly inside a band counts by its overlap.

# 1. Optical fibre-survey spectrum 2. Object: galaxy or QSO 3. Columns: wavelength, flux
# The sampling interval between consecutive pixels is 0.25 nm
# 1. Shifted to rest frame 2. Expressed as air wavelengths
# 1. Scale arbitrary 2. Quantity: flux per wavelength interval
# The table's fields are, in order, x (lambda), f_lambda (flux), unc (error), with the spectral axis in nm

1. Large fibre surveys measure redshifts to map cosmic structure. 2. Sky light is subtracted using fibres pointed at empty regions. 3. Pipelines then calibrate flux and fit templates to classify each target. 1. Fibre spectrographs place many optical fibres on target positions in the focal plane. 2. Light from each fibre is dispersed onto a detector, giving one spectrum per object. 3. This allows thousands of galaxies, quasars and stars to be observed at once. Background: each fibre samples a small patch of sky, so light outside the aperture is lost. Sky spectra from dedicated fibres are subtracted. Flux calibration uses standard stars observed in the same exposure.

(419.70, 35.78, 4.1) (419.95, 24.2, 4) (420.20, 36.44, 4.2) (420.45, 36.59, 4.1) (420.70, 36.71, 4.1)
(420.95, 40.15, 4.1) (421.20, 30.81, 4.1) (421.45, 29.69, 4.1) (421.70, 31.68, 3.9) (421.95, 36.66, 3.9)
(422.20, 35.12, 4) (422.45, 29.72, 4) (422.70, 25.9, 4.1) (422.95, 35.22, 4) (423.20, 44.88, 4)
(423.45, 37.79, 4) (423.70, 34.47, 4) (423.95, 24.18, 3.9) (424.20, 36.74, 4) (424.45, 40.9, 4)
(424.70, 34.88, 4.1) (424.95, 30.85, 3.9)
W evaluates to 0.11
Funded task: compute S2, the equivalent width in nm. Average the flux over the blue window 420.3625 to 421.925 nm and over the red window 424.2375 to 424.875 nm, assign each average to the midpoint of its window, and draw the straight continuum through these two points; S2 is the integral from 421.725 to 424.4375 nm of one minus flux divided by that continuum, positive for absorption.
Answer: 0.128 nm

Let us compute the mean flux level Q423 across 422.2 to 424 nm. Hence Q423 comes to 33.7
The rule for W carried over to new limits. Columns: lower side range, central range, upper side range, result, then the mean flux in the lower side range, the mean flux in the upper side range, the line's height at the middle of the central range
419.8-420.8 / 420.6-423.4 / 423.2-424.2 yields -0.034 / 33.5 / 34.3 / 33.9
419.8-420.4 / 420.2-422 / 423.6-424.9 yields -0.152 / 31.3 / 34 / 32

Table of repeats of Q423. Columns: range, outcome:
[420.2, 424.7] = 34.6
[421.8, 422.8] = 32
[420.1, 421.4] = 35.8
